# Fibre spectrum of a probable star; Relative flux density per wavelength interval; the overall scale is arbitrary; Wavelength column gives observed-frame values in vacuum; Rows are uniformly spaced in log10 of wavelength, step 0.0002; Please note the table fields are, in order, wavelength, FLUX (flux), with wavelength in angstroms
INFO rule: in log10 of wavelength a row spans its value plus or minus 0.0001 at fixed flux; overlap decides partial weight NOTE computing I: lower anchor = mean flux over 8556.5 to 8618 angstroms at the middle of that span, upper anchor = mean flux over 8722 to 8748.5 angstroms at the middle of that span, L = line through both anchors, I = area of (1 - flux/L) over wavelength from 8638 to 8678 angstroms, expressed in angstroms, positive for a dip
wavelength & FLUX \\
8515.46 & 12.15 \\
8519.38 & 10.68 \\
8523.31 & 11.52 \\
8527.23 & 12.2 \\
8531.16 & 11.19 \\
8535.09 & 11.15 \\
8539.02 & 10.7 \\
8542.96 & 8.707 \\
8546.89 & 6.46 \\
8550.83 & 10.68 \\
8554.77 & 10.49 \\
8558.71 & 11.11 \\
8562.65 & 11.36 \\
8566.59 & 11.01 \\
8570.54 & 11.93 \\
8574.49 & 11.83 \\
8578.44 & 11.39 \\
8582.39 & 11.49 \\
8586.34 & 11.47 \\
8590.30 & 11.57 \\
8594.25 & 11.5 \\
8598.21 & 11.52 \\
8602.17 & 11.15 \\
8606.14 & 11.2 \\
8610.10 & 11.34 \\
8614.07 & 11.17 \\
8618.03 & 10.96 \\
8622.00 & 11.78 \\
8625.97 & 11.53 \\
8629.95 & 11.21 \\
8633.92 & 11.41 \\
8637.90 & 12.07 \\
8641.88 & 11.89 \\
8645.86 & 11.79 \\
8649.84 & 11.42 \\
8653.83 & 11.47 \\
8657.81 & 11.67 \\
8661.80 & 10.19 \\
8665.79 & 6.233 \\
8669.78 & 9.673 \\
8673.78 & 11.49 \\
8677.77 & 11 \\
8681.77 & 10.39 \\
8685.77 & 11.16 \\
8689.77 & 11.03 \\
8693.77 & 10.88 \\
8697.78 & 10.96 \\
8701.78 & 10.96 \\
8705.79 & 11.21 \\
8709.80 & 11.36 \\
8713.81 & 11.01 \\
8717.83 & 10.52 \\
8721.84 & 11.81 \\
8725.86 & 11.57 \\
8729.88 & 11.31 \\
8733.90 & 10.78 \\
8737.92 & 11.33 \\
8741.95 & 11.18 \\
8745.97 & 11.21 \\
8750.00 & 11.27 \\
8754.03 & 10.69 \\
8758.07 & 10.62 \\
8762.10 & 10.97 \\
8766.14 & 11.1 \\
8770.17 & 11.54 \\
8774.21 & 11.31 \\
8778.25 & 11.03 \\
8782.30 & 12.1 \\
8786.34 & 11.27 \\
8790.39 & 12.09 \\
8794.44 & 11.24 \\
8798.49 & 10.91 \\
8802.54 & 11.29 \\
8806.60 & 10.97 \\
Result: 2.1 angstroms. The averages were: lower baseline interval 11.4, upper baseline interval 11.3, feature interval 10.7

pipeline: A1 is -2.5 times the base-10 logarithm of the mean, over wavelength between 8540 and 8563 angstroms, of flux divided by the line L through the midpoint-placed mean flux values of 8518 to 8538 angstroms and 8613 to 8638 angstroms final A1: 0.17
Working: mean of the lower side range 11.3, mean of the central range 9.73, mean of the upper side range 11.4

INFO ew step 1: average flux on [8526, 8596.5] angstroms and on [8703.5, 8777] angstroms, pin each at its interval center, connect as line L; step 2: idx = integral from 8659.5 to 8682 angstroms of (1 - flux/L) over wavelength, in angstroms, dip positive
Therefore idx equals 2.5 angstroms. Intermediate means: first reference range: 10.9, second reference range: 11.2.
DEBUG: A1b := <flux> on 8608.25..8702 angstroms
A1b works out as 11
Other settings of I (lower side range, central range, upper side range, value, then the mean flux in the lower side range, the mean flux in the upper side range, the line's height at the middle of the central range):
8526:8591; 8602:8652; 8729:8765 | -2.56 angstroms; 10.8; 11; 10.9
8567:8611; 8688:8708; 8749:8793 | 0.60 angstroms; 11.5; 11.3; 11.4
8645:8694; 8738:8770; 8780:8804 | 0.44 angstroms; 10.6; 11.5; 11.2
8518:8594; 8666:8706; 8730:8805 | 1.61 angstroms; 10.9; 11.2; 11.1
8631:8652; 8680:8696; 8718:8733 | 0.90 angstroms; 11.7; 11.4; 11.5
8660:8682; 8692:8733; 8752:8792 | -3.00 angstroms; 9.78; 11.3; 10.4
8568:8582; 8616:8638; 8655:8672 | -2.16 angstroms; 11.7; 9.56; 10.4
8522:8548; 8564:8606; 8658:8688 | -4.86 angstroms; 10.4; 10.1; 10.3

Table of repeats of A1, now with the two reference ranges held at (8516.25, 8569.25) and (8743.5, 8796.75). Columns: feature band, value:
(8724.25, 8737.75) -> -0.007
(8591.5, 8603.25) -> -0.065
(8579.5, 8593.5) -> -0.075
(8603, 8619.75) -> -0.036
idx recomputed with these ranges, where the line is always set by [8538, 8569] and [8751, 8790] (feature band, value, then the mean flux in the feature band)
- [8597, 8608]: -1.0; 11.3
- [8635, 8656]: -2.3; 11.7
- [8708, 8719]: -0.1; 11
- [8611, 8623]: -1.0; 11.3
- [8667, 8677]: 0.4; 10.3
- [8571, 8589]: -2.4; 11.6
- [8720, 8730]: -0.6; 11.6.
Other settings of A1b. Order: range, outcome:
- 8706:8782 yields 11.2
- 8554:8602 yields 11.4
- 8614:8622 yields 11.2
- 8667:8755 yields 11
